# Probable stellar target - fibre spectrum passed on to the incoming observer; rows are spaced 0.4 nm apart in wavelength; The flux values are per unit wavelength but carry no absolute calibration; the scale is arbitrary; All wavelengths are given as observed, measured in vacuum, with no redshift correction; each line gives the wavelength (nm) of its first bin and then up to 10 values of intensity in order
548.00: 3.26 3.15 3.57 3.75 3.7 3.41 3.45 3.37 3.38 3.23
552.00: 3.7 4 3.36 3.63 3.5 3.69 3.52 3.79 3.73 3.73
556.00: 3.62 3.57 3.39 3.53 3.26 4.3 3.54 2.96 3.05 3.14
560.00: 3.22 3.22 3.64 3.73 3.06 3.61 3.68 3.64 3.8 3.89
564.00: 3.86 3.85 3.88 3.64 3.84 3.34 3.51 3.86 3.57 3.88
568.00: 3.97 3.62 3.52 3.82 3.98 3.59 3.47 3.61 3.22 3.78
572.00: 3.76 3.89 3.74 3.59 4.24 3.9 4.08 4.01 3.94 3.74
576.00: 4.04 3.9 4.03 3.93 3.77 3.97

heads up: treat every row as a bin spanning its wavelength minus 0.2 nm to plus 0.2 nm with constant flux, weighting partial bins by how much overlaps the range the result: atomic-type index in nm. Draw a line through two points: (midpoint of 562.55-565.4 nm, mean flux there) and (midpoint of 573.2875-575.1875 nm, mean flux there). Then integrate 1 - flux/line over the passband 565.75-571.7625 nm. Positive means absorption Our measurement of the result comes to 0.381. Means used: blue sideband 3.79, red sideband 4.02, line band 3.65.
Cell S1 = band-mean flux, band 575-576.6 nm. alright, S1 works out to 3.9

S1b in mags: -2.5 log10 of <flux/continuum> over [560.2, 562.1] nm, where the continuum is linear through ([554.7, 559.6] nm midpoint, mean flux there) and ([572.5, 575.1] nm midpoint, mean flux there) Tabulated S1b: 0.05 mag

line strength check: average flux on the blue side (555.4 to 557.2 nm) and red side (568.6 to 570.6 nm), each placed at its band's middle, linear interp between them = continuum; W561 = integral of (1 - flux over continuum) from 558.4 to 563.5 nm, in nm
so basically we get 0.280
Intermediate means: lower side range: 3.57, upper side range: 3.68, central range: 3.41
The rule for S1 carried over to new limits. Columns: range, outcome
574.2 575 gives 4.04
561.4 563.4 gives 3.56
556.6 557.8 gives 3.39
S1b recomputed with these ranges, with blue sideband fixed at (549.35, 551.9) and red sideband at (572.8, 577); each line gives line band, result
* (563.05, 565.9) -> -0.024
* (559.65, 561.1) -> 0.086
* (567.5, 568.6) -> -0.006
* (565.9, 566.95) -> 0.055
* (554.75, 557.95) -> -0.013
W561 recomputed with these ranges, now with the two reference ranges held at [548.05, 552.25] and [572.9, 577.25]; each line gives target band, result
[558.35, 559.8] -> 0.20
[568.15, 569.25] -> 0.05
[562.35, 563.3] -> 0.00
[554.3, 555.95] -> -0.06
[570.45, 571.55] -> 0.11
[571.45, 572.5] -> 0.02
